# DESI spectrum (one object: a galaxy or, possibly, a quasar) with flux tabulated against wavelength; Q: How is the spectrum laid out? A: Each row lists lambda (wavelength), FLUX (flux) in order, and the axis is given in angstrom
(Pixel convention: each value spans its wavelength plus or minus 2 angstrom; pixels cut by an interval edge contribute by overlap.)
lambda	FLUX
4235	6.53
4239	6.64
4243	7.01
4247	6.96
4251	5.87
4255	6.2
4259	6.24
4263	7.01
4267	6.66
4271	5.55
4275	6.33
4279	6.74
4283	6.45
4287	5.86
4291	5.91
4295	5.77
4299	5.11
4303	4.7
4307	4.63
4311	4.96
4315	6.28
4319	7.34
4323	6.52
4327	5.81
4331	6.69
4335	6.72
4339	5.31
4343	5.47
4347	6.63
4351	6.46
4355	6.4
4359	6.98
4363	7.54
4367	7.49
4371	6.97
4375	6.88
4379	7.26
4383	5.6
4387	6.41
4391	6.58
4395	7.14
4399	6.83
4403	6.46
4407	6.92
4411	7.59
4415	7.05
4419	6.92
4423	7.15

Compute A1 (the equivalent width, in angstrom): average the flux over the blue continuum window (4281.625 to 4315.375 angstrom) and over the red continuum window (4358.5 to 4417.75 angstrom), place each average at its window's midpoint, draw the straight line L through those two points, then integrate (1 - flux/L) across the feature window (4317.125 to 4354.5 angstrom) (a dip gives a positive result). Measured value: -1.7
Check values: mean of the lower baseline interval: 5.46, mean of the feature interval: 6.33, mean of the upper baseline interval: 6.91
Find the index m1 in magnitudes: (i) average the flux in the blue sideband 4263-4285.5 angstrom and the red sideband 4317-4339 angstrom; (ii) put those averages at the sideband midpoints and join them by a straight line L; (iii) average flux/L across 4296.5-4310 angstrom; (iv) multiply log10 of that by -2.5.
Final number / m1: 0.31 mag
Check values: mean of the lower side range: 6.39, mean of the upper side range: 6.5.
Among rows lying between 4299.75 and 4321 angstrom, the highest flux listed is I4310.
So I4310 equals 7.34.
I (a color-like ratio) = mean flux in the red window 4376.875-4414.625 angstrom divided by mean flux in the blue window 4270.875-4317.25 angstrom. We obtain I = 1.19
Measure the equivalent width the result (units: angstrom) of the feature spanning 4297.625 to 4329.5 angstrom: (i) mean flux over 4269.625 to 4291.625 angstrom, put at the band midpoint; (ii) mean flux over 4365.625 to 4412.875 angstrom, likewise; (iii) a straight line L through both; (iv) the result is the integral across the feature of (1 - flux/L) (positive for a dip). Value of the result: 3.4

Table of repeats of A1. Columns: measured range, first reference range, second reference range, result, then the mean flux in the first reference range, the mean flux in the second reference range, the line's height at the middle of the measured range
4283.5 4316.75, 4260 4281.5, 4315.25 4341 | 5.1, 6.45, 6.39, 6.42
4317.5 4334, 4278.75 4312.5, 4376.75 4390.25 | -2.1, 5.52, 6.45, 5.84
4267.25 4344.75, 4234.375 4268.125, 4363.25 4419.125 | 8.9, 6.57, 6.88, 6.69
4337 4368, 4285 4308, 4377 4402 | -1.9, 5.36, 6.63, 6.12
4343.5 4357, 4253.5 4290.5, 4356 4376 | 1.2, 6.32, 7.15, 7.01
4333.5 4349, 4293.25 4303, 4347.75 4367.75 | 1.1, 5.28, 6.92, 6.47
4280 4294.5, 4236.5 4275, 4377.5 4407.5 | 0.9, 6.45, 6.63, 6.49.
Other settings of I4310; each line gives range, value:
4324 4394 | 7.54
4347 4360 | 6.98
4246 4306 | 7.01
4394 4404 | 7.14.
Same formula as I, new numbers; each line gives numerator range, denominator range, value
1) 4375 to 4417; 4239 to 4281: 1.05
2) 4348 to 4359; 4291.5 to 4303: 1.22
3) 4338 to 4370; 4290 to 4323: 1.17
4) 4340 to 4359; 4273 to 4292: 1.00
